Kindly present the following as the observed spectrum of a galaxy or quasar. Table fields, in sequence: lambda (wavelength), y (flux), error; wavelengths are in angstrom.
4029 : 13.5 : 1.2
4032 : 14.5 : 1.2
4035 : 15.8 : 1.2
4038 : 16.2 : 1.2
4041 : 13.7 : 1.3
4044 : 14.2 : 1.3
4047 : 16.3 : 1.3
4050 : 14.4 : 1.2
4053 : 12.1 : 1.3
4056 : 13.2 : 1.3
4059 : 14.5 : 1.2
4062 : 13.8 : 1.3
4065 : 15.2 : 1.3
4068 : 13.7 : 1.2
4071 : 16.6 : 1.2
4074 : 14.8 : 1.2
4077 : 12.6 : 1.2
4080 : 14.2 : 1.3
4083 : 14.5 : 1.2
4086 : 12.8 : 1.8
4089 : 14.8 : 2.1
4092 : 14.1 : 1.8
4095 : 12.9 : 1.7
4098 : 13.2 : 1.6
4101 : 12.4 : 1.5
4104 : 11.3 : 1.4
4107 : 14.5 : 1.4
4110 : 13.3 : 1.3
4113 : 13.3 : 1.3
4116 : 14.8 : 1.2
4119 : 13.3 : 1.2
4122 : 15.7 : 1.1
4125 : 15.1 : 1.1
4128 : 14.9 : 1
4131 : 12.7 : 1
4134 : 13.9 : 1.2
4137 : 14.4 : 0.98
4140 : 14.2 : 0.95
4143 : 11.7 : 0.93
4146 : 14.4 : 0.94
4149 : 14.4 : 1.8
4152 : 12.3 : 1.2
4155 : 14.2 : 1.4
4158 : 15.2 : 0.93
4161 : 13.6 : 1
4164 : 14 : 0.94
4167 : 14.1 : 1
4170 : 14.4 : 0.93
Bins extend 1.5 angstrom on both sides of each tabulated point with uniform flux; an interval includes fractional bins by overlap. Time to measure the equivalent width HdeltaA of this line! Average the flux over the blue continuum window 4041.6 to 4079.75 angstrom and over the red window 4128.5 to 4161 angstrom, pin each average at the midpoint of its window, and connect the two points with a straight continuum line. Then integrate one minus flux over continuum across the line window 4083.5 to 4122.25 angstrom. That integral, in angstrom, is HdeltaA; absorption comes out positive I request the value 1.4 angstrom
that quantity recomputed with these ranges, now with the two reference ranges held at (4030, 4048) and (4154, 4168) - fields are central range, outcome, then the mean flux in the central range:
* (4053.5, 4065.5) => 0.79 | 13.9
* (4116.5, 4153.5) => 1.18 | 13.9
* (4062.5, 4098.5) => 1.54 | 14.1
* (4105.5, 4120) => 0.69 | 13.9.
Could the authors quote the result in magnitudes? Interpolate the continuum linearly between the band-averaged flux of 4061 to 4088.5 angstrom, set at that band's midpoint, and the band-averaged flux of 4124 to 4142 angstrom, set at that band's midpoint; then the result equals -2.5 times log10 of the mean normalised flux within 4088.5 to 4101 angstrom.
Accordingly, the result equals 0.056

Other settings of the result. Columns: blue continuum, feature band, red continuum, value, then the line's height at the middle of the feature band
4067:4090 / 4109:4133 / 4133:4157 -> -0.019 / 13.9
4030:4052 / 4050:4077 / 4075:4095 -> 0.013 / 14.3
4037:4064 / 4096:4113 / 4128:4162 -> 0.081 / 14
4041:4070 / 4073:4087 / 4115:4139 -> 0.035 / 14.2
